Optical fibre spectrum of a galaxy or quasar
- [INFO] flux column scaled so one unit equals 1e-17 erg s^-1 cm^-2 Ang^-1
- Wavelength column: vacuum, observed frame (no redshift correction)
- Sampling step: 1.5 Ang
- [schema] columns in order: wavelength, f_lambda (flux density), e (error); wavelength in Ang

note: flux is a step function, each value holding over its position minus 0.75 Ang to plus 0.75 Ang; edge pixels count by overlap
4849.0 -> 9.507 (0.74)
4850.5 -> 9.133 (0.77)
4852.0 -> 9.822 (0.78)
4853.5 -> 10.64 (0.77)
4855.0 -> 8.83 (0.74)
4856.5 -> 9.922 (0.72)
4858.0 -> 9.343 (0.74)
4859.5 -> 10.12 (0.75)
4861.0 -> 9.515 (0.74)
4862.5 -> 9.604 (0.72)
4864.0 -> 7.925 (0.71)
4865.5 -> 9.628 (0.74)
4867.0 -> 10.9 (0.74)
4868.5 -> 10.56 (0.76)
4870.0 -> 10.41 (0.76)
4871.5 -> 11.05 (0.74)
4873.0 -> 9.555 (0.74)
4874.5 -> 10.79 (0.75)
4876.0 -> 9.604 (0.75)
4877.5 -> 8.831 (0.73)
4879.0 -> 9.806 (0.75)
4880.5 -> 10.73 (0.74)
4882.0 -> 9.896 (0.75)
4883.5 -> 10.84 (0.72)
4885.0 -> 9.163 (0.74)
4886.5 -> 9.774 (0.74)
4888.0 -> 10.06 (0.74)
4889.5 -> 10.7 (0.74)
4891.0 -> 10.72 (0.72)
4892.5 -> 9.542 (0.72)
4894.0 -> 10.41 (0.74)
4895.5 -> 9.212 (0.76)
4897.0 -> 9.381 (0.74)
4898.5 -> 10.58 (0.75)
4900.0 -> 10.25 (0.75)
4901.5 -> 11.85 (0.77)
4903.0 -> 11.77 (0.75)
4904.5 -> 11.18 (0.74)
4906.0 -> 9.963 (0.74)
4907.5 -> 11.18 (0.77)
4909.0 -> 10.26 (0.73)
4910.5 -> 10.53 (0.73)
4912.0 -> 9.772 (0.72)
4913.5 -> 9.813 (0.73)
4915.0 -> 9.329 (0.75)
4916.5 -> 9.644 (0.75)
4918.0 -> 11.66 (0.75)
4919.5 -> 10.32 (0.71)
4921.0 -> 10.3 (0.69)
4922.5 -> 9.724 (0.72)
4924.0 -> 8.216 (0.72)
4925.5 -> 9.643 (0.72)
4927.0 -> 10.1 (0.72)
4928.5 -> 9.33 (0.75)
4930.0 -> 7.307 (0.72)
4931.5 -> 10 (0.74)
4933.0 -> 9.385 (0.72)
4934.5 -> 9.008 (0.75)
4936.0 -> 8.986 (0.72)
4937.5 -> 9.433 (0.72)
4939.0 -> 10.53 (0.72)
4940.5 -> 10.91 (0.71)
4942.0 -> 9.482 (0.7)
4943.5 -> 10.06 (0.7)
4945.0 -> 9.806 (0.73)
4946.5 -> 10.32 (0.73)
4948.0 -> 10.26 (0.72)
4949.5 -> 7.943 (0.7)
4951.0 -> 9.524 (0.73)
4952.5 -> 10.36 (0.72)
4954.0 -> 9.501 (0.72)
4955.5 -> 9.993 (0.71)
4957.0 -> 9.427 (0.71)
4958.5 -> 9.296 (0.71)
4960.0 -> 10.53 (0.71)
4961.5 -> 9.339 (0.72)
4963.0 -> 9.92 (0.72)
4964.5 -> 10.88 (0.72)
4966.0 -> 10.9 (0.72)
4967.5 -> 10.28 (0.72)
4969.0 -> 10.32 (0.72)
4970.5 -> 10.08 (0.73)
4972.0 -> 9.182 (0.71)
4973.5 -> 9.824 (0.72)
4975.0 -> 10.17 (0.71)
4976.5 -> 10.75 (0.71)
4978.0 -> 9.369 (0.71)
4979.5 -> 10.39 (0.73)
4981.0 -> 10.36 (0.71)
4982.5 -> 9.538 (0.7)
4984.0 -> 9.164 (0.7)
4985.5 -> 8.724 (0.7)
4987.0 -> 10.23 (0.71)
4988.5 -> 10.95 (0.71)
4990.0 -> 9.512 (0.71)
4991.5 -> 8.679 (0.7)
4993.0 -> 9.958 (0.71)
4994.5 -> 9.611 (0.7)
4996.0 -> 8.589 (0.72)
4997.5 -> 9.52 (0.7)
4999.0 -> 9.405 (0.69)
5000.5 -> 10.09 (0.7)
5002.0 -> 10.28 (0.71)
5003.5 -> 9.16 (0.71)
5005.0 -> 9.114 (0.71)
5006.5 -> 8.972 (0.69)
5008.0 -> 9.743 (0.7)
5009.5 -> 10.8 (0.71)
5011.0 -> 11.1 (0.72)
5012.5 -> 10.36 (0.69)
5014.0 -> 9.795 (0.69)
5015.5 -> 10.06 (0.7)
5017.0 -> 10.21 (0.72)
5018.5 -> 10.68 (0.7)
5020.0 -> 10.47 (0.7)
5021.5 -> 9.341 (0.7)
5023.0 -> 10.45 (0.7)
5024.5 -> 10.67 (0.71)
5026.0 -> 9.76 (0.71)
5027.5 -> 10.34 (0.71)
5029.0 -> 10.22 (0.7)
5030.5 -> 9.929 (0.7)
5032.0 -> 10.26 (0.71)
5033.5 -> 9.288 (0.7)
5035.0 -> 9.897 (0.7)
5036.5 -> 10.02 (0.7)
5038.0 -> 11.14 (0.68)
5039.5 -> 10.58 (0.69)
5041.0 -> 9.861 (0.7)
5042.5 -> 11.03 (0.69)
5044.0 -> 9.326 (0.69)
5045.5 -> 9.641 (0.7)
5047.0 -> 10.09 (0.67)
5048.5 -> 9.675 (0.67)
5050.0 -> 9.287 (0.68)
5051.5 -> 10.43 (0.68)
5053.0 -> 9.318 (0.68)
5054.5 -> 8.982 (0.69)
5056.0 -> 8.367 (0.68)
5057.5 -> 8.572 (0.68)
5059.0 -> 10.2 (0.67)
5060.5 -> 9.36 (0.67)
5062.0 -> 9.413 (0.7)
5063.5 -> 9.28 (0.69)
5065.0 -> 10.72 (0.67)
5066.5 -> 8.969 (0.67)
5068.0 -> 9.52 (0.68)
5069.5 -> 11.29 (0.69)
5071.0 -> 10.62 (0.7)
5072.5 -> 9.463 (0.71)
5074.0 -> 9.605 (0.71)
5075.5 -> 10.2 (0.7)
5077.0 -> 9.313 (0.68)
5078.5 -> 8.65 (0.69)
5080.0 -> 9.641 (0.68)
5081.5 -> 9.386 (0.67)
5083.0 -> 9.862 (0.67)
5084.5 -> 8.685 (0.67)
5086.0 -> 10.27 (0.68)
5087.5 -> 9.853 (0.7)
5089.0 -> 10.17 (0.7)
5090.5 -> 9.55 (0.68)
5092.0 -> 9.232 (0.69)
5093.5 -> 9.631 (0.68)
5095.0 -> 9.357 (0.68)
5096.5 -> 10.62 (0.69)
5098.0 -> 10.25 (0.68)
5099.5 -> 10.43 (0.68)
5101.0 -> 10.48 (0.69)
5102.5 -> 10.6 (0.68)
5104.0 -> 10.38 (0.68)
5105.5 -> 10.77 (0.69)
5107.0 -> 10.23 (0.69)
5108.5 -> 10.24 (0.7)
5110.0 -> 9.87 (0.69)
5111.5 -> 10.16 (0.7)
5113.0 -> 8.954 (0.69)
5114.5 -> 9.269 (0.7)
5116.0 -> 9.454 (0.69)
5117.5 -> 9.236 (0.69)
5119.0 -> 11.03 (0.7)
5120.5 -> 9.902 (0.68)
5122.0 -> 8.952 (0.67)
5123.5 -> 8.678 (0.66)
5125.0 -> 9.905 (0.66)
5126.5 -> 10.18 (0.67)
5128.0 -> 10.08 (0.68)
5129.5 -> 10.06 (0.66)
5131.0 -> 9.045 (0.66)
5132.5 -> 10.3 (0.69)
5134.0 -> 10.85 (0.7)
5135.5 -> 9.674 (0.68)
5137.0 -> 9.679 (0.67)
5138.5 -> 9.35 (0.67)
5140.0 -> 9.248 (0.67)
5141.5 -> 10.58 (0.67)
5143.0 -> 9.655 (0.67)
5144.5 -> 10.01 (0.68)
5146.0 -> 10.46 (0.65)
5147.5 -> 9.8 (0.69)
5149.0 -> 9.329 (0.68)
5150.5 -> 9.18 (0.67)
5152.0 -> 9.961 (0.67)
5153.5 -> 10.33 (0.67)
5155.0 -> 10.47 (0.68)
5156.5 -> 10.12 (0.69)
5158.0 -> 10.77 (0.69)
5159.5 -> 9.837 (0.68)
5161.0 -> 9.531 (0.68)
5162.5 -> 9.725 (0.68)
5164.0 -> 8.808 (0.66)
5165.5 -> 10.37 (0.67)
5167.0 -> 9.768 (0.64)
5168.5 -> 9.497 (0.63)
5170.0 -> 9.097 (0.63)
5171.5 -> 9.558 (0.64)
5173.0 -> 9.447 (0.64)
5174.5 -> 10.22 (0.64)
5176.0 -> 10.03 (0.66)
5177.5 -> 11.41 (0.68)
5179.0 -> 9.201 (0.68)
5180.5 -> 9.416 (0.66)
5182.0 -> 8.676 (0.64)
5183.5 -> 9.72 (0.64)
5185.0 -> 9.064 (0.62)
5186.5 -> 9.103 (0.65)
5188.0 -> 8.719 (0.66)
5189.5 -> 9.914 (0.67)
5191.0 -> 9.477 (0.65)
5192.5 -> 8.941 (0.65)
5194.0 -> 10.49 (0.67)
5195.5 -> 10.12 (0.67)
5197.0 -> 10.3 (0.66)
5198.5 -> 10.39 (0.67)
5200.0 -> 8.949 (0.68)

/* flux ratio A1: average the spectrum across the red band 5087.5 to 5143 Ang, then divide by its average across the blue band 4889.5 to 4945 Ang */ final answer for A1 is 1.0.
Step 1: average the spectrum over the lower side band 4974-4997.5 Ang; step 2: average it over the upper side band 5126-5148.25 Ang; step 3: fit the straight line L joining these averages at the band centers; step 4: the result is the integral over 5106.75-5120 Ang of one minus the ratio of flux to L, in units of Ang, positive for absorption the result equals 0.11 Ang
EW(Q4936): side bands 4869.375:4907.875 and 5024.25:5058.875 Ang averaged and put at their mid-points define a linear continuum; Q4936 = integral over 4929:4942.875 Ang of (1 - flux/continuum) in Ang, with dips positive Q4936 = 0.9 Ang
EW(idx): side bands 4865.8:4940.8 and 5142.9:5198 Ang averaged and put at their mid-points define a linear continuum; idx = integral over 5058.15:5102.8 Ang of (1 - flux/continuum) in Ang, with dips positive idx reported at 0.2 Ang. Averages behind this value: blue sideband 10.1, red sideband 9.75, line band 9.81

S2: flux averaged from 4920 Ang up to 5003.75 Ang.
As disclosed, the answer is 9.73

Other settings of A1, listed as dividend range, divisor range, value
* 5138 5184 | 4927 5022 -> 1.00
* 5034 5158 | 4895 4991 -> 0.99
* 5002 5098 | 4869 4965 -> 0.99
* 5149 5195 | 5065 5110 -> 0.98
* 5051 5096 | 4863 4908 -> 0.94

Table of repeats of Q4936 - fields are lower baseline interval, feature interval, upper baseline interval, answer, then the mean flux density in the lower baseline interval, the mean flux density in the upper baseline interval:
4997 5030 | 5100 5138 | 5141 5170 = 0.0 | 10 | 9.88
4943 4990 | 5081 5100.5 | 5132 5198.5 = 0.0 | 9.91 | 9.78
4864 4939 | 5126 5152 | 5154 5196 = -0.3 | 10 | 9.7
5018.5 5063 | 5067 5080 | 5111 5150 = 0.0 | 9.87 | 9.76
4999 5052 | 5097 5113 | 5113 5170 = -0.7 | 10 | 9.79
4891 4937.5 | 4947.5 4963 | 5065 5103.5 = 0.5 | 9.96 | 9.85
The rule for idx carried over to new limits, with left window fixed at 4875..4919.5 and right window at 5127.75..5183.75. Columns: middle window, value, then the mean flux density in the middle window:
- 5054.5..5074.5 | 0.69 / 9.62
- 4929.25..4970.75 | 1.51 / 9.77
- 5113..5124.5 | 0.47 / 9.48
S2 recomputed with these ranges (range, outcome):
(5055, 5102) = 9.71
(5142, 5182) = 9.83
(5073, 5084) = 9.5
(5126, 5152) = 9.85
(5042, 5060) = 9.55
